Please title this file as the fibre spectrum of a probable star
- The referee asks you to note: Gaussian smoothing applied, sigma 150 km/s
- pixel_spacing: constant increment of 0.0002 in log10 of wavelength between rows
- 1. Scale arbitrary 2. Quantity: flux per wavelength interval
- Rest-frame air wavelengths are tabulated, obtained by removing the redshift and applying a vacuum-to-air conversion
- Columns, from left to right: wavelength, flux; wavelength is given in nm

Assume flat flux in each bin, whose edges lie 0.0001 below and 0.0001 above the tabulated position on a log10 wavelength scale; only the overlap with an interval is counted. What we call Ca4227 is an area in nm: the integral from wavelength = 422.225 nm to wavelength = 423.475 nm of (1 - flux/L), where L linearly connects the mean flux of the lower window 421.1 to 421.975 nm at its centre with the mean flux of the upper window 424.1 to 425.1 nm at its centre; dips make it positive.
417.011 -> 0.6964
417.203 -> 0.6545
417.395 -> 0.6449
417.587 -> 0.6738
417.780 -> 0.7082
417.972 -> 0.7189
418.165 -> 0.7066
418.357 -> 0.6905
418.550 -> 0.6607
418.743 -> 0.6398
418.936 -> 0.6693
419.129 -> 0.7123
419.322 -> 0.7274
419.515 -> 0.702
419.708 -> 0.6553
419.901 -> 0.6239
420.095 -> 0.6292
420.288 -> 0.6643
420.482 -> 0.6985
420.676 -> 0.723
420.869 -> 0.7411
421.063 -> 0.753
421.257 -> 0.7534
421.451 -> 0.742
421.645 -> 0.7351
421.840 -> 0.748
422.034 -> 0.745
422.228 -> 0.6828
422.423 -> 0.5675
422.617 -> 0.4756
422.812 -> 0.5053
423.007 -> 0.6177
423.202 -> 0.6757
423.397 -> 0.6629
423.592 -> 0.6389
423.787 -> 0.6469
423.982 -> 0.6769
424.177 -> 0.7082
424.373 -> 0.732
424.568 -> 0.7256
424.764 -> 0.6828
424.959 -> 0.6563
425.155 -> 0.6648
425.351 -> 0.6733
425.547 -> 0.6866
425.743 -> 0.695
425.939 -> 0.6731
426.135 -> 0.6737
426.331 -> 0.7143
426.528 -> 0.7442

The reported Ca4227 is 0.231 nm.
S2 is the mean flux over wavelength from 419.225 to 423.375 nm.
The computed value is 0.674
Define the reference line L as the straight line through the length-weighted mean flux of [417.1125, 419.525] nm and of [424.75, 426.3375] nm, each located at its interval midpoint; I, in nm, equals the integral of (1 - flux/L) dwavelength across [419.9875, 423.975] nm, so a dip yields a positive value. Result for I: 0.07 nm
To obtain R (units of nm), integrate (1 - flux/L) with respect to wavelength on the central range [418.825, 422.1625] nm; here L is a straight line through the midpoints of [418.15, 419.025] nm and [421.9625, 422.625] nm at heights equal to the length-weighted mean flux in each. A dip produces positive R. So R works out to -0.290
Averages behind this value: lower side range 0.67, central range 0.707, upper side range 0.632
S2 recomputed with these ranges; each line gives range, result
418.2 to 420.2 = 0.672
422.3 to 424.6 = 0.634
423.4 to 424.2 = 0.664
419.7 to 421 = 0.68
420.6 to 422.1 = 0.743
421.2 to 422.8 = 0.67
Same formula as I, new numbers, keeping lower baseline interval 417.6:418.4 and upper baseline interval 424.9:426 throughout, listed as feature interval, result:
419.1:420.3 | 0.04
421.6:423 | 0.11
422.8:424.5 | 0.05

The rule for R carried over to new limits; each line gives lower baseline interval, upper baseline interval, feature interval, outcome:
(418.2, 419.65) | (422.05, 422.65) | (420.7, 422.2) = -0.27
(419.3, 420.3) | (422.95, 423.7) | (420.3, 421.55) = -0.14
